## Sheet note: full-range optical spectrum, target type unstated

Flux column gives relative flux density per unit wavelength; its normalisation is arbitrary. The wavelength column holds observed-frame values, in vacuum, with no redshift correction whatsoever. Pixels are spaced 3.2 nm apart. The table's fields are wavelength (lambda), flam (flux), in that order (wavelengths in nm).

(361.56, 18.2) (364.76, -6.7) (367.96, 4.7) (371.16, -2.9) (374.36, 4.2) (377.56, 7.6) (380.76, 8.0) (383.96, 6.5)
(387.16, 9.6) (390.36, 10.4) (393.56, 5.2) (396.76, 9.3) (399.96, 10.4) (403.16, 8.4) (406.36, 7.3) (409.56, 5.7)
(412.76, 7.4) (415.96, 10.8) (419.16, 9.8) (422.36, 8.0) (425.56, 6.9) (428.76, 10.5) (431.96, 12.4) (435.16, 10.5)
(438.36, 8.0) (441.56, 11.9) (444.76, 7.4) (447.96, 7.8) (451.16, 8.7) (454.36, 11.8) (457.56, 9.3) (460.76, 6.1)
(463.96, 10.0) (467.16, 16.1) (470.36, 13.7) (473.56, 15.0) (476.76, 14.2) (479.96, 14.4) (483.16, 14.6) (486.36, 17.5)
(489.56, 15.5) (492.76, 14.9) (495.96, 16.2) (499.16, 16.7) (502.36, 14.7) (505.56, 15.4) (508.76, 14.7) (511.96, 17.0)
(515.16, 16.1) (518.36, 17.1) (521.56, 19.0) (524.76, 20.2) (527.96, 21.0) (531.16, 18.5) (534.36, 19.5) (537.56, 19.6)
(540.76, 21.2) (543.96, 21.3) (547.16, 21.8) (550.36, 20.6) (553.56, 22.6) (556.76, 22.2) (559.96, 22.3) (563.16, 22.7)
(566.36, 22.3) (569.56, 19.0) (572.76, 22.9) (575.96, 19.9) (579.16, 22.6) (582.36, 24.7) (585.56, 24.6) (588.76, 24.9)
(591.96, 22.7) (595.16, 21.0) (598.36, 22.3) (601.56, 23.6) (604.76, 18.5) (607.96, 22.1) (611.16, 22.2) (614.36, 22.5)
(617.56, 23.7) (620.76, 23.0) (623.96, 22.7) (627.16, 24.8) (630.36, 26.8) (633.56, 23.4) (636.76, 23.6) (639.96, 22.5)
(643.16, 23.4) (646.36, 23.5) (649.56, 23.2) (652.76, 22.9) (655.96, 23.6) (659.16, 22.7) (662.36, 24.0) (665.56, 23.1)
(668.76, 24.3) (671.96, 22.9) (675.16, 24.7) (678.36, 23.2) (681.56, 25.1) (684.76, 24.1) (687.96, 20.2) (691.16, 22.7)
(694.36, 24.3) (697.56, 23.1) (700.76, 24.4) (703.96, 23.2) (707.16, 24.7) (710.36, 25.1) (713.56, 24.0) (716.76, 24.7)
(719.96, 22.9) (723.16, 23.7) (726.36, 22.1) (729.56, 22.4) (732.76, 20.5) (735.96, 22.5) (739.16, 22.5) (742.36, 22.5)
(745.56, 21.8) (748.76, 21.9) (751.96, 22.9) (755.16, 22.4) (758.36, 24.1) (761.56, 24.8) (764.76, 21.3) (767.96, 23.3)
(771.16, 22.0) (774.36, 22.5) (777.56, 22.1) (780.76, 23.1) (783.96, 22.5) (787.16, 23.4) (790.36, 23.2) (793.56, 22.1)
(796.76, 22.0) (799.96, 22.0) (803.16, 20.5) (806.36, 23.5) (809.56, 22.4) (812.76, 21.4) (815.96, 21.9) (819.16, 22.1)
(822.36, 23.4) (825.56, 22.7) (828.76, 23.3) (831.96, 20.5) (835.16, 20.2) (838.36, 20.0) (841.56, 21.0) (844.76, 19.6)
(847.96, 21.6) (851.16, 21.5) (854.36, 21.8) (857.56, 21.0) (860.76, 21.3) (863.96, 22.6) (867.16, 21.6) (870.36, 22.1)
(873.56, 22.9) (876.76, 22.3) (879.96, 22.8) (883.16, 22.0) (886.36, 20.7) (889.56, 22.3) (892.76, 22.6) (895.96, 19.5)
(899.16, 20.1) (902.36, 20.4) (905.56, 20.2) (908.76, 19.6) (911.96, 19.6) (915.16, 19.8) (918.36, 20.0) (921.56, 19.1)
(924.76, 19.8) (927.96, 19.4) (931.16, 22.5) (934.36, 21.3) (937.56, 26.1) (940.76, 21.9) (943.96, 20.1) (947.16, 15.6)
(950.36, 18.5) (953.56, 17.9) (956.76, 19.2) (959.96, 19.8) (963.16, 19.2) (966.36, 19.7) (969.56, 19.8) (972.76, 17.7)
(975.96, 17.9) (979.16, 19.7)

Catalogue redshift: 0.17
